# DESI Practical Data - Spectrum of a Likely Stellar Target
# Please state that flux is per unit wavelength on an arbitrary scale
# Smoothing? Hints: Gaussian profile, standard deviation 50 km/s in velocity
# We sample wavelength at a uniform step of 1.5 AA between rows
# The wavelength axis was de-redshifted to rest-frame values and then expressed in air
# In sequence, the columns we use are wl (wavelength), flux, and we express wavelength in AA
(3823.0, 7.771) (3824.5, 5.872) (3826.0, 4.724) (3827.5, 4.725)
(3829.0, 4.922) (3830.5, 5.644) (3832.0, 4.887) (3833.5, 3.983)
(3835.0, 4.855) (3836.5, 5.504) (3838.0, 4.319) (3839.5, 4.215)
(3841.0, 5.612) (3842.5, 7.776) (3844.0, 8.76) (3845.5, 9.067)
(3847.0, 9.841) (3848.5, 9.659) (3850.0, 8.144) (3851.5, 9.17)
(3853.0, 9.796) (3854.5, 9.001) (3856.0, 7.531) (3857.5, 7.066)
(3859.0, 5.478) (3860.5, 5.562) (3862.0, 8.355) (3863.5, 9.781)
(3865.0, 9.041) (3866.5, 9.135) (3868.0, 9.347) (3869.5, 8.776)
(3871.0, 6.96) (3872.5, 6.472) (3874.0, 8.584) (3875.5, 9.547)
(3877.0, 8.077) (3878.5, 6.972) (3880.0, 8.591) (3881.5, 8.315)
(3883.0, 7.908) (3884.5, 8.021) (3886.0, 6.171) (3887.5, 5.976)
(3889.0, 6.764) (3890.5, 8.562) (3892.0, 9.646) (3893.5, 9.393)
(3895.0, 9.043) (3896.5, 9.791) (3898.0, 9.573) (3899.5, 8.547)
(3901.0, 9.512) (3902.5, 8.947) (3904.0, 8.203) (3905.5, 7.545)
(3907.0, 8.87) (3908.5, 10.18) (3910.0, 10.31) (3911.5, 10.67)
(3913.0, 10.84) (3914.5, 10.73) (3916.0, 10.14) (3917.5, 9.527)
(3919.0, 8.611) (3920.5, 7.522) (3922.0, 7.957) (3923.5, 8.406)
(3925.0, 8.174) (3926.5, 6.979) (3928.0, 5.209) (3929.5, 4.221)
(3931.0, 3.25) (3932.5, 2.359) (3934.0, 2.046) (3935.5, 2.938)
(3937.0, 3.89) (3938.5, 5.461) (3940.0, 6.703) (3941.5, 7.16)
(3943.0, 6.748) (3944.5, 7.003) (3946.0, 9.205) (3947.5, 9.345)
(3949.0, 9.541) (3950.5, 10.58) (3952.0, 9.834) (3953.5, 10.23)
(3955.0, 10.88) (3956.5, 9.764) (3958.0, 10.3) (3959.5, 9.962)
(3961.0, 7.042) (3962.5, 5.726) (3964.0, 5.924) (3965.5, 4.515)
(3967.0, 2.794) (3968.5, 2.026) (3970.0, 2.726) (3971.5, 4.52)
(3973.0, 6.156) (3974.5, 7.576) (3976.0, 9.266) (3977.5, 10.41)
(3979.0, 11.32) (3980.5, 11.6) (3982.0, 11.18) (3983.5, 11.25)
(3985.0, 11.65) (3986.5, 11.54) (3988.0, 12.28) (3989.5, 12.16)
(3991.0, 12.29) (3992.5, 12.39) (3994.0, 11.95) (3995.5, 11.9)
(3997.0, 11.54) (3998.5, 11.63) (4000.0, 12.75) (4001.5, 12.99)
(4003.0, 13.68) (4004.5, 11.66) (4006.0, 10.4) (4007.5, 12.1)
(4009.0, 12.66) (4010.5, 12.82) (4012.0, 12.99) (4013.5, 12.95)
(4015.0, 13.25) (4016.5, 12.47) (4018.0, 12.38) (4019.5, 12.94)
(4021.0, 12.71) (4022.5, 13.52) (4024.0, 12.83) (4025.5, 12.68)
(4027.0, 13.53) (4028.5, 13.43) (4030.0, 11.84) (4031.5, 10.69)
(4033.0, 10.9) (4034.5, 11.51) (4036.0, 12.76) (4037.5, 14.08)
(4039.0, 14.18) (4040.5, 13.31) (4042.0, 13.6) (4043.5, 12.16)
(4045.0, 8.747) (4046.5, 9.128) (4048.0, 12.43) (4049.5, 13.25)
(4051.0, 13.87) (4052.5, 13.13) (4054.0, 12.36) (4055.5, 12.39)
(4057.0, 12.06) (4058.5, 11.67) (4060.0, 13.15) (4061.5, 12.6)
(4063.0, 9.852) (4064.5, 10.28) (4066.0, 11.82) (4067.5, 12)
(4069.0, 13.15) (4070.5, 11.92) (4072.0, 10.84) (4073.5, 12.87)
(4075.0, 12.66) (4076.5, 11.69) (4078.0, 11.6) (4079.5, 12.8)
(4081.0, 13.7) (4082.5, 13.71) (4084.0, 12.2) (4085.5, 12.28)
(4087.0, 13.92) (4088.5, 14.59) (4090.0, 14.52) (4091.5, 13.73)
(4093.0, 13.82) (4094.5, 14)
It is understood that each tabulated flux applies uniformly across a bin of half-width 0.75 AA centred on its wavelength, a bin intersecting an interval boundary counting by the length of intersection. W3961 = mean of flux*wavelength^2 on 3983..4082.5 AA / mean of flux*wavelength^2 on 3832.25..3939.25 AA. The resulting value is 1.73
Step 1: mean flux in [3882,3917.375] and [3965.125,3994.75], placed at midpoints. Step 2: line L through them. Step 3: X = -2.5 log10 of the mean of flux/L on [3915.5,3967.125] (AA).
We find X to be 0.24 mag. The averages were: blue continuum 8.93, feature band 7.18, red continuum 9.04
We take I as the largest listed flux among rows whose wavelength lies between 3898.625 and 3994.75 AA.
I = 12.39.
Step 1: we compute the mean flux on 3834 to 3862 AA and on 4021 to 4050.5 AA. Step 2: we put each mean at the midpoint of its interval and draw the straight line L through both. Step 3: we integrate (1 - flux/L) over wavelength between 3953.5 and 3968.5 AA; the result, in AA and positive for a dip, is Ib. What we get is 4.4 AA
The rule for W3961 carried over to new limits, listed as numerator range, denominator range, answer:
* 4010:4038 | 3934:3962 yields 1.65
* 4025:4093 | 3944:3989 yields 1.52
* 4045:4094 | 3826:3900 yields 1.82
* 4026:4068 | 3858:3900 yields 1.63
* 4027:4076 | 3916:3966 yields 1.77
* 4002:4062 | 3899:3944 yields 1.79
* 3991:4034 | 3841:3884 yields 1.62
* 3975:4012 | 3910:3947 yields 1.75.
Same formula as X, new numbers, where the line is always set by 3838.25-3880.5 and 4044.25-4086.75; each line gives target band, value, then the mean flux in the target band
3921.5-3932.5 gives 0.480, 6.01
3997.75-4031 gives -0.141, 12.6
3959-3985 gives 0.359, 7.39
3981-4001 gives -0.122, 11.9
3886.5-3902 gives 0.011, 8.64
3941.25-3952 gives 0.129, 8.67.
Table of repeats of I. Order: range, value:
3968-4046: 14.18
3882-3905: 9.791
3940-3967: 10.88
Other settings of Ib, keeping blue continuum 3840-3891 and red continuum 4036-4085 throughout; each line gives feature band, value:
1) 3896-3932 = 2.45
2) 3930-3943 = 7.09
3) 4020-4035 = -1.06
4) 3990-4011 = -2.31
